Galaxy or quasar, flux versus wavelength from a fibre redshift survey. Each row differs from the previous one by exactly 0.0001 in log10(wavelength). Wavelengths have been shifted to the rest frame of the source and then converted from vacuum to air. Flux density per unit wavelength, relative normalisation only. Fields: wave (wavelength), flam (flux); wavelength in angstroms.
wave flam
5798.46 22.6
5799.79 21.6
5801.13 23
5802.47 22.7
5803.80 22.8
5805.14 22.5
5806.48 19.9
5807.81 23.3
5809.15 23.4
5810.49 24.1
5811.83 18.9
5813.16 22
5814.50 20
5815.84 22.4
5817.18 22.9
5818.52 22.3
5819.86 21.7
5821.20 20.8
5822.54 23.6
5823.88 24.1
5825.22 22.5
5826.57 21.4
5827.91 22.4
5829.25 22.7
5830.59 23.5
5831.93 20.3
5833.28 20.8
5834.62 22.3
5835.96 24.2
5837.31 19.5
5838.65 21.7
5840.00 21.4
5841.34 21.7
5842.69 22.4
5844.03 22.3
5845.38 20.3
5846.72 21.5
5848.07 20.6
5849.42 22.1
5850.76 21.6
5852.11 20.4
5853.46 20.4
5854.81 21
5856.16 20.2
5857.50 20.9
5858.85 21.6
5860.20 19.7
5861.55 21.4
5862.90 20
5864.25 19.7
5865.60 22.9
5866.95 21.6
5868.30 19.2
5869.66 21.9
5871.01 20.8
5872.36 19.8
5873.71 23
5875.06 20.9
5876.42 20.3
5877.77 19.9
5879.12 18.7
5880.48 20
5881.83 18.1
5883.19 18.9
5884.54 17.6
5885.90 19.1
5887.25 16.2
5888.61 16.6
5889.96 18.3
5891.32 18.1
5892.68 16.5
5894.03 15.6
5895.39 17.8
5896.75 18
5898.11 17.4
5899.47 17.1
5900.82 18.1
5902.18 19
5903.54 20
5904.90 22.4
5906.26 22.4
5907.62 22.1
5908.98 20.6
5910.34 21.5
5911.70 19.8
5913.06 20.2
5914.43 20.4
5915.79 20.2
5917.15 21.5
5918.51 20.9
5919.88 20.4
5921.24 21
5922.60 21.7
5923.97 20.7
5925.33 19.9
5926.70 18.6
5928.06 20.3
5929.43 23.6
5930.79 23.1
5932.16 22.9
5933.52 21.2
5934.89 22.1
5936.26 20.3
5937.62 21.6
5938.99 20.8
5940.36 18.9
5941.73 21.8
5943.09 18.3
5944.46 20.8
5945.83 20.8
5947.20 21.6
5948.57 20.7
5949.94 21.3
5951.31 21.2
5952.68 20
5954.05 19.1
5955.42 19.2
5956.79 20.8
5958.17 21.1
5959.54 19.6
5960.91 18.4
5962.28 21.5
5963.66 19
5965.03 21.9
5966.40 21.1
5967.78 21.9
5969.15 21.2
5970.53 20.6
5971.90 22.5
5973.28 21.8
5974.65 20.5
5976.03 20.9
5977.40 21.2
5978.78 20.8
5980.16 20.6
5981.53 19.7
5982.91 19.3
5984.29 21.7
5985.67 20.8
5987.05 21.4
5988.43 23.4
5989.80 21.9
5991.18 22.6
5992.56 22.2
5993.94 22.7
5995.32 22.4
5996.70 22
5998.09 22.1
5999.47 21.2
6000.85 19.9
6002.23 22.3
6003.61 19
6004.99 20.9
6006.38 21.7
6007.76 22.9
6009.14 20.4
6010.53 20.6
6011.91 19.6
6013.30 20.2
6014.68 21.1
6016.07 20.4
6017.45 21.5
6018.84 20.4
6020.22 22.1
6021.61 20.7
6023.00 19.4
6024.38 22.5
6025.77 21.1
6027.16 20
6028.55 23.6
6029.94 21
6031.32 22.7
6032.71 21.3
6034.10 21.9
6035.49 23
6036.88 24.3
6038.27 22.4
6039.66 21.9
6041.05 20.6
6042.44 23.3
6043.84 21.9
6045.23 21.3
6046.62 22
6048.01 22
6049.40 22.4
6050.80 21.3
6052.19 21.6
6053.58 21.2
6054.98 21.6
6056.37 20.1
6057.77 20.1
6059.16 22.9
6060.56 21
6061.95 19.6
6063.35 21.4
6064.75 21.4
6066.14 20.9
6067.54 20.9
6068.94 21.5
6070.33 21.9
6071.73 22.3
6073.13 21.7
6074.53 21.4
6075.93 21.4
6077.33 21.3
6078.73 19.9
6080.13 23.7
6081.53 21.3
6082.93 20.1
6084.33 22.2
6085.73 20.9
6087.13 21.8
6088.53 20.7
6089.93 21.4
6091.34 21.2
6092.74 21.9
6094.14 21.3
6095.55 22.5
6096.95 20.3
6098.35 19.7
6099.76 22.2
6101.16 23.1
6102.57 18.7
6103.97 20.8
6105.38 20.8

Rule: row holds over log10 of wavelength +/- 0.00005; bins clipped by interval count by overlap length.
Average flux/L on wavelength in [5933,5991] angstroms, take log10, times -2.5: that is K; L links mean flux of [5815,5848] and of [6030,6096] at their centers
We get 0.05 mag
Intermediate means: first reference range 22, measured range 20.8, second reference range 21.6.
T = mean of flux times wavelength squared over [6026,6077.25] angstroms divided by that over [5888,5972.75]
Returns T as 1.1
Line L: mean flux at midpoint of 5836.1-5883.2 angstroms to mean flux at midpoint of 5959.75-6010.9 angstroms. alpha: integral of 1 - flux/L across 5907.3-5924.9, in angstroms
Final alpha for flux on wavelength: 0.2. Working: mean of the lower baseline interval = 20.8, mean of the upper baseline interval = 21.2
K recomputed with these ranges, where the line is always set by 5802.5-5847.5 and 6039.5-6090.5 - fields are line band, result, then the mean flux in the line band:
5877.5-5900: 0.220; 17.8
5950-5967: 0.072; 20.3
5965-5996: 0.010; 21.4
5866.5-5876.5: 0.048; 20.9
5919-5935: 0.025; 21.3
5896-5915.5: 0.098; 19.9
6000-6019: 0.039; 20.8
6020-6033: 0.005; 21.4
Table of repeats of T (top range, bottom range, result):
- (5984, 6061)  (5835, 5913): 1.13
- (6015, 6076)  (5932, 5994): 1.06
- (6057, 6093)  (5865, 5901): 1.20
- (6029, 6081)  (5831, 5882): 1.10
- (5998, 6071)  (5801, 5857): 1.05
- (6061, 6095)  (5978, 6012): 1.03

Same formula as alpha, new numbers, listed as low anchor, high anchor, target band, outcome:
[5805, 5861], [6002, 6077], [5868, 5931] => 5.5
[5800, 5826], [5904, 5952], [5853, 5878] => 1.0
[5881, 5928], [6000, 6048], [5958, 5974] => -0.4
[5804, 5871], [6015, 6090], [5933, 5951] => 0.6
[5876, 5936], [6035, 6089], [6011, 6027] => 0.2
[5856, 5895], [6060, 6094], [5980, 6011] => -1.2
